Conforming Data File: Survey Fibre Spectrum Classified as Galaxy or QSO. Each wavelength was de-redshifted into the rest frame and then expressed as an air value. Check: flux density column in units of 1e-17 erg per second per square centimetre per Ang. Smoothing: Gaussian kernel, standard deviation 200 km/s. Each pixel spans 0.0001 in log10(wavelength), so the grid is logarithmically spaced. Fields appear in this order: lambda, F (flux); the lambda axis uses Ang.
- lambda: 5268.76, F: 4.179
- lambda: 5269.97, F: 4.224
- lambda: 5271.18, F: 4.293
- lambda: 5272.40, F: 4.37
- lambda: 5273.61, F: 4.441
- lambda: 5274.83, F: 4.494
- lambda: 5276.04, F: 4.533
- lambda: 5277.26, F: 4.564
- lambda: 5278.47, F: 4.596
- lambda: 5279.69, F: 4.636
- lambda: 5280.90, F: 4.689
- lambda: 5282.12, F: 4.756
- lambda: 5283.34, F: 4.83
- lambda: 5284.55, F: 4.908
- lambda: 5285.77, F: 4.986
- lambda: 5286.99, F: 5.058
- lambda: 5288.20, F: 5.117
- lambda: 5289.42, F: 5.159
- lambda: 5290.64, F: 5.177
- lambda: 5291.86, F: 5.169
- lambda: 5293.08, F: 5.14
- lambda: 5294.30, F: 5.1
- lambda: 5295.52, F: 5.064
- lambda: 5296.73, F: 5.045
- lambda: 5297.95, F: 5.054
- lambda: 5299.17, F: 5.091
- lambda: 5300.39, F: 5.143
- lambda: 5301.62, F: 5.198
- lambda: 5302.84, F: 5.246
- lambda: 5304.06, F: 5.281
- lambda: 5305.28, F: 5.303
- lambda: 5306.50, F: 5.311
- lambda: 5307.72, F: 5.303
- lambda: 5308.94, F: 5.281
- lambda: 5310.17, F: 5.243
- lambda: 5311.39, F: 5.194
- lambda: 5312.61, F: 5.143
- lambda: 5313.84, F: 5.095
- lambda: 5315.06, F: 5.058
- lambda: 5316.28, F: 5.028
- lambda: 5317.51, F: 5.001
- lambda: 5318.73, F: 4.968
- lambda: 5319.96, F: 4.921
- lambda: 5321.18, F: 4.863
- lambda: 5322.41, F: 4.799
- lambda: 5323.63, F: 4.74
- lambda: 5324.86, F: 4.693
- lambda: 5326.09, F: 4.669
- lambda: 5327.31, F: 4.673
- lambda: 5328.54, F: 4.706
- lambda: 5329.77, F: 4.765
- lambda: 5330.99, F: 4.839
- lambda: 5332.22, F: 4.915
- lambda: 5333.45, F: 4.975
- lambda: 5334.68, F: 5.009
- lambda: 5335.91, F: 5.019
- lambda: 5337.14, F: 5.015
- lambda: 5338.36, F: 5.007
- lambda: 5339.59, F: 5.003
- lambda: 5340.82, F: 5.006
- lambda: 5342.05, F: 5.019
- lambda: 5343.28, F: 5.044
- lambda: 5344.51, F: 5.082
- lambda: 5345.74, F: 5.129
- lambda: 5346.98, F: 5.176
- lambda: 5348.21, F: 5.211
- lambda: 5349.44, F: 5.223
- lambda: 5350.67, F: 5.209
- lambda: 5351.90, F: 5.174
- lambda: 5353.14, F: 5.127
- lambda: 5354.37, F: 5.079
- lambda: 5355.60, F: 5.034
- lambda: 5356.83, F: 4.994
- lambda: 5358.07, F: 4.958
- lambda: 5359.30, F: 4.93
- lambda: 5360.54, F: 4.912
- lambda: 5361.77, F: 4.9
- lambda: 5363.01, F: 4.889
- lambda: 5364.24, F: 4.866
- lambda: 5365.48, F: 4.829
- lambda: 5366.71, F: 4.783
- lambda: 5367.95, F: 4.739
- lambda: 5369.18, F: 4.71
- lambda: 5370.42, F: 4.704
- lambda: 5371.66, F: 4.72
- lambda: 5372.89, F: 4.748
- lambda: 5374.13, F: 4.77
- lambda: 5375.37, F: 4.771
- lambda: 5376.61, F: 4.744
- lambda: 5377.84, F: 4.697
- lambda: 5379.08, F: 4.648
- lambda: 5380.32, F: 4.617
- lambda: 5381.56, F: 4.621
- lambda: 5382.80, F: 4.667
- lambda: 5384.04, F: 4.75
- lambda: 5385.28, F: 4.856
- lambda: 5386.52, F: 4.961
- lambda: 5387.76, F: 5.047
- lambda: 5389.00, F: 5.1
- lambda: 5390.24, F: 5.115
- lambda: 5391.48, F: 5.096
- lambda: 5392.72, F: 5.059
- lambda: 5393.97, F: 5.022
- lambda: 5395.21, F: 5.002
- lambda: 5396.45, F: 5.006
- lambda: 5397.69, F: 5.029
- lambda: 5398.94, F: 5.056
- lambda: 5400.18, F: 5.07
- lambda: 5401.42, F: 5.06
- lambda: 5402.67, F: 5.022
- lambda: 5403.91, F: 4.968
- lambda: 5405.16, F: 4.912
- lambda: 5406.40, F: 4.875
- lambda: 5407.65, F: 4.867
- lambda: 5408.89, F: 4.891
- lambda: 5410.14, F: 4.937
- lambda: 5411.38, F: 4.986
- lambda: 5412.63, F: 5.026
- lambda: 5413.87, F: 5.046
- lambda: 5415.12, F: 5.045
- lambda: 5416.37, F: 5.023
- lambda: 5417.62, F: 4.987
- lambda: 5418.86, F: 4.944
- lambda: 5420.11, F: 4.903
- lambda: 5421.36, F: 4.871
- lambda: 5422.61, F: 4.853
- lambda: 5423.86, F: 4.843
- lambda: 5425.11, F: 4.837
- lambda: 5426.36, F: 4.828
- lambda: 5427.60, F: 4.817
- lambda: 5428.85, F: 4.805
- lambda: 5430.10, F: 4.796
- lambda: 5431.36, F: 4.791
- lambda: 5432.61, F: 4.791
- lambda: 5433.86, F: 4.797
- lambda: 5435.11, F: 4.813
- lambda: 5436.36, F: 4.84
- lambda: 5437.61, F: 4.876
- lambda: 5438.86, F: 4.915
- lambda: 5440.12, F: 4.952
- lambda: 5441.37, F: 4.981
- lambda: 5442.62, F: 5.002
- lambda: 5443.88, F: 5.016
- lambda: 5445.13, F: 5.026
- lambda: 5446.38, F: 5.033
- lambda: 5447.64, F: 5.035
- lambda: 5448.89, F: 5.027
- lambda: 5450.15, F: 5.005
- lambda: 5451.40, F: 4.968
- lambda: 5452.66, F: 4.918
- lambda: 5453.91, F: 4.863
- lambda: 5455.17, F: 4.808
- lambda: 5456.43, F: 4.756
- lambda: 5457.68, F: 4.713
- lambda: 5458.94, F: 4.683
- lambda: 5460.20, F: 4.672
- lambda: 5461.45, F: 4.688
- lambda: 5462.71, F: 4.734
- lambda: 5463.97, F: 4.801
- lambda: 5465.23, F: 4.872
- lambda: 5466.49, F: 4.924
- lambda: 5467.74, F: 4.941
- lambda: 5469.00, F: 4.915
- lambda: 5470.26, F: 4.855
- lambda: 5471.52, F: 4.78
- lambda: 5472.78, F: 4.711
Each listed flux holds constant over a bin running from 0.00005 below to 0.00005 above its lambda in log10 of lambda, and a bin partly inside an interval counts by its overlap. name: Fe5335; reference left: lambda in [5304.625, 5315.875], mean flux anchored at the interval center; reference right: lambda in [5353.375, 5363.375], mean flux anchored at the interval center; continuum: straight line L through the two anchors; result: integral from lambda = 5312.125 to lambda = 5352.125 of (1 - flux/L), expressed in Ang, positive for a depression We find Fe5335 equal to 1.01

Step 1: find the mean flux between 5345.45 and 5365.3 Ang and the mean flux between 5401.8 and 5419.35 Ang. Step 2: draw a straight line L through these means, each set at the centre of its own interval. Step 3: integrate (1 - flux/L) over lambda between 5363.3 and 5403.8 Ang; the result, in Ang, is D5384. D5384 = 1.1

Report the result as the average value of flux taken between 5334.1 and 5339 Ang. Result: 5.02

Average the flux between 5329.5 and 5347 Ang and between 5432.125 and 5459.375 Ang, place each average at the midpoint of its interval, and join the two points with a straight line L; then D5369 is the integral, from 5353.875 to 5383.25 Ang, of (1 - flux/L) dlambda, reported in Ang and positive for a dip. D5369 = 1.0 Ang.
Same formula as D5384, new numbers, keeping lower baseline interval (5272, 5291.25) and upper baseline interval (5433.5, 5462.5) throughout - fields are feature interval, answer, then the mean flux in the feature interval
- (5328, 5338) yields -0.2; 4.91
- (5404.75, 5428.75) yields -0.3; 4.92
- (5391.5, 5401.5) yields -0.4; 5.04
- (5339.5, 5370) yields -1.1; 5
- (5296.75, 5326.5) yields -1.7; 5.07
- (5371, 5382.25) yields 0.3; 4.7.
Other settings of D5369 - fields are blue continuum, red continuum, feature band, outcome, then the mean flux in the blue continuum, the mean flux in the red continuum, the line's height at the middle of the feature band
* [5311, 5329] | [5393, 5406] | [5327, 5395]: 0.49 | 4.9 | 5.01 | 4.96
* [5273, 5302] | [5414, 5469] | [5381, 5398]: -0.21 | 4.91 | 4.88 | 4.89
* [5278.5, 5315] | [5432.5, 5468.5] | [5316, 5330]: 0.65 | 5.09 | 4.88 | 5.05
